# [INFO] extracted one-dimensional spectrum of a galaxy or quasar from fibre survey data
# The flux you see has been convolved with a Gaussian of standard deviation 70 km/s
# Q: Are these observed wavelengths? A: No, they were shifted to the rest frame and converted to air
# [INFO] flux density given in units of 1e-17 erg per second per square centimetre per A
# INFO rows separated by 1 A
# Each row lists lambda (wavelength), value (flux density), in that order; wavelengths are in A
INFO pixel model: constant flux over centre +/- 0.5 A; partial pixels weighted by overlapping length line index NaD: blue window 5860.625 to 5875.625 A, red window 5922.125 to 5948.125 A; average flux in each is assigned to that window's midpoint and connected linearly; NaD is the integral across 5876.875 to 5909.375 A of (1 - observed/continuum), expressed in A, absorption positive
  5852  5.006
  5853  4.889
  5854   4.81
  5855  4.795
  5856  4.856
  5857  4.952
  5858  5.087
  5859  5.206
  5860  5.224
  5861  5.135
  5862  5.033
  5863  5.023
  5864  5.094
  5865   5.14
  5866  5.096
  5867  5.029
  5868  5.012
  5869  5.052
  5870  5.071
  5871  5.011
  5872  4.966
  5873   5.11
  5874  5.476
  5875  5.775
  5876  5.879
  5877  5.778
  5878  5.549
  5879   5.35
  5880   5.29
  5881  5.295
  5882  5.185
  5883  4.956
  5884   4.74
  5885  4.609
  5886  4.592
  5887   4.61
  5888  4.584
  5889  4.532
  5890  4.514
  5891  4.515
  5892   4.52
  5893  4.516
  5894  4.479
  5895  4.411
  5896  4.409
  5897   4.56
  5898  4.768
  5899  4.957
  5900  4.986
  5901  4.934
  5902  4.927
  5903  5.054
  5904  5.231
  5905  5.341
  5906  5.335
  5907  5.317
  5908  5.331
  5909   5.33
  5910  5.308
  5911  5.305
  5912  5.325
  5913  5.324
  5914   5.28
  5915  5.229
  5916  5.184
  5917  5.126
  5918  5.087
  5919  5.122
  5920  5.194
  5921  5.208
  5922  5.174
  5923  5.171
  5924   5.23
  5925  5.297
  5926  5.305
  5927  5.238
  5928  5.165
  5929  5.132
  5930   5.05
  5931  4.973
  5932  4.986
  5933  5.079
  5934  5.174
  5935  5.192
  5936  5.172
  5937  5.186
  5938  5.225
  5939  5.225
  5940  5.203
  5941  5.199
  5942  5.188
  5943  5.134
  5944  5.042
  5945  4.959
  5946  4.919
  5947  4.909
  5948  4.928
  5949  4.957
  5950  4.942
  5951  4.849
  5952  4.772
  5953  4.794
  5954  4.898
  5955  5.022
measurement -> 1.4 A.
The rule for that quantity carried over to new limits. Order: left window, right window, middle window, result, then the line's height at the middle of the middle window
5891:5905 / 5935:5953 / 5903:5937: -2.16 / 4.9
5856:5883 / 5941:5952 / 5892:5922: 0.30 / 5.1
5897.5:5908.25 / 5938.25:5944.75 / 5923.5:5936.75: -0.03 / 5.14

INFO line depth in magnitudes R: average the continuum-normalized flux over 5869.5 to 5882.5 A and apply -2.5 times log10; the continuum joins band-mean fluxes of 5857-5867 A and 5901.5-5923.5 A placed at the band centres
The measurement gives -0.047 mag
